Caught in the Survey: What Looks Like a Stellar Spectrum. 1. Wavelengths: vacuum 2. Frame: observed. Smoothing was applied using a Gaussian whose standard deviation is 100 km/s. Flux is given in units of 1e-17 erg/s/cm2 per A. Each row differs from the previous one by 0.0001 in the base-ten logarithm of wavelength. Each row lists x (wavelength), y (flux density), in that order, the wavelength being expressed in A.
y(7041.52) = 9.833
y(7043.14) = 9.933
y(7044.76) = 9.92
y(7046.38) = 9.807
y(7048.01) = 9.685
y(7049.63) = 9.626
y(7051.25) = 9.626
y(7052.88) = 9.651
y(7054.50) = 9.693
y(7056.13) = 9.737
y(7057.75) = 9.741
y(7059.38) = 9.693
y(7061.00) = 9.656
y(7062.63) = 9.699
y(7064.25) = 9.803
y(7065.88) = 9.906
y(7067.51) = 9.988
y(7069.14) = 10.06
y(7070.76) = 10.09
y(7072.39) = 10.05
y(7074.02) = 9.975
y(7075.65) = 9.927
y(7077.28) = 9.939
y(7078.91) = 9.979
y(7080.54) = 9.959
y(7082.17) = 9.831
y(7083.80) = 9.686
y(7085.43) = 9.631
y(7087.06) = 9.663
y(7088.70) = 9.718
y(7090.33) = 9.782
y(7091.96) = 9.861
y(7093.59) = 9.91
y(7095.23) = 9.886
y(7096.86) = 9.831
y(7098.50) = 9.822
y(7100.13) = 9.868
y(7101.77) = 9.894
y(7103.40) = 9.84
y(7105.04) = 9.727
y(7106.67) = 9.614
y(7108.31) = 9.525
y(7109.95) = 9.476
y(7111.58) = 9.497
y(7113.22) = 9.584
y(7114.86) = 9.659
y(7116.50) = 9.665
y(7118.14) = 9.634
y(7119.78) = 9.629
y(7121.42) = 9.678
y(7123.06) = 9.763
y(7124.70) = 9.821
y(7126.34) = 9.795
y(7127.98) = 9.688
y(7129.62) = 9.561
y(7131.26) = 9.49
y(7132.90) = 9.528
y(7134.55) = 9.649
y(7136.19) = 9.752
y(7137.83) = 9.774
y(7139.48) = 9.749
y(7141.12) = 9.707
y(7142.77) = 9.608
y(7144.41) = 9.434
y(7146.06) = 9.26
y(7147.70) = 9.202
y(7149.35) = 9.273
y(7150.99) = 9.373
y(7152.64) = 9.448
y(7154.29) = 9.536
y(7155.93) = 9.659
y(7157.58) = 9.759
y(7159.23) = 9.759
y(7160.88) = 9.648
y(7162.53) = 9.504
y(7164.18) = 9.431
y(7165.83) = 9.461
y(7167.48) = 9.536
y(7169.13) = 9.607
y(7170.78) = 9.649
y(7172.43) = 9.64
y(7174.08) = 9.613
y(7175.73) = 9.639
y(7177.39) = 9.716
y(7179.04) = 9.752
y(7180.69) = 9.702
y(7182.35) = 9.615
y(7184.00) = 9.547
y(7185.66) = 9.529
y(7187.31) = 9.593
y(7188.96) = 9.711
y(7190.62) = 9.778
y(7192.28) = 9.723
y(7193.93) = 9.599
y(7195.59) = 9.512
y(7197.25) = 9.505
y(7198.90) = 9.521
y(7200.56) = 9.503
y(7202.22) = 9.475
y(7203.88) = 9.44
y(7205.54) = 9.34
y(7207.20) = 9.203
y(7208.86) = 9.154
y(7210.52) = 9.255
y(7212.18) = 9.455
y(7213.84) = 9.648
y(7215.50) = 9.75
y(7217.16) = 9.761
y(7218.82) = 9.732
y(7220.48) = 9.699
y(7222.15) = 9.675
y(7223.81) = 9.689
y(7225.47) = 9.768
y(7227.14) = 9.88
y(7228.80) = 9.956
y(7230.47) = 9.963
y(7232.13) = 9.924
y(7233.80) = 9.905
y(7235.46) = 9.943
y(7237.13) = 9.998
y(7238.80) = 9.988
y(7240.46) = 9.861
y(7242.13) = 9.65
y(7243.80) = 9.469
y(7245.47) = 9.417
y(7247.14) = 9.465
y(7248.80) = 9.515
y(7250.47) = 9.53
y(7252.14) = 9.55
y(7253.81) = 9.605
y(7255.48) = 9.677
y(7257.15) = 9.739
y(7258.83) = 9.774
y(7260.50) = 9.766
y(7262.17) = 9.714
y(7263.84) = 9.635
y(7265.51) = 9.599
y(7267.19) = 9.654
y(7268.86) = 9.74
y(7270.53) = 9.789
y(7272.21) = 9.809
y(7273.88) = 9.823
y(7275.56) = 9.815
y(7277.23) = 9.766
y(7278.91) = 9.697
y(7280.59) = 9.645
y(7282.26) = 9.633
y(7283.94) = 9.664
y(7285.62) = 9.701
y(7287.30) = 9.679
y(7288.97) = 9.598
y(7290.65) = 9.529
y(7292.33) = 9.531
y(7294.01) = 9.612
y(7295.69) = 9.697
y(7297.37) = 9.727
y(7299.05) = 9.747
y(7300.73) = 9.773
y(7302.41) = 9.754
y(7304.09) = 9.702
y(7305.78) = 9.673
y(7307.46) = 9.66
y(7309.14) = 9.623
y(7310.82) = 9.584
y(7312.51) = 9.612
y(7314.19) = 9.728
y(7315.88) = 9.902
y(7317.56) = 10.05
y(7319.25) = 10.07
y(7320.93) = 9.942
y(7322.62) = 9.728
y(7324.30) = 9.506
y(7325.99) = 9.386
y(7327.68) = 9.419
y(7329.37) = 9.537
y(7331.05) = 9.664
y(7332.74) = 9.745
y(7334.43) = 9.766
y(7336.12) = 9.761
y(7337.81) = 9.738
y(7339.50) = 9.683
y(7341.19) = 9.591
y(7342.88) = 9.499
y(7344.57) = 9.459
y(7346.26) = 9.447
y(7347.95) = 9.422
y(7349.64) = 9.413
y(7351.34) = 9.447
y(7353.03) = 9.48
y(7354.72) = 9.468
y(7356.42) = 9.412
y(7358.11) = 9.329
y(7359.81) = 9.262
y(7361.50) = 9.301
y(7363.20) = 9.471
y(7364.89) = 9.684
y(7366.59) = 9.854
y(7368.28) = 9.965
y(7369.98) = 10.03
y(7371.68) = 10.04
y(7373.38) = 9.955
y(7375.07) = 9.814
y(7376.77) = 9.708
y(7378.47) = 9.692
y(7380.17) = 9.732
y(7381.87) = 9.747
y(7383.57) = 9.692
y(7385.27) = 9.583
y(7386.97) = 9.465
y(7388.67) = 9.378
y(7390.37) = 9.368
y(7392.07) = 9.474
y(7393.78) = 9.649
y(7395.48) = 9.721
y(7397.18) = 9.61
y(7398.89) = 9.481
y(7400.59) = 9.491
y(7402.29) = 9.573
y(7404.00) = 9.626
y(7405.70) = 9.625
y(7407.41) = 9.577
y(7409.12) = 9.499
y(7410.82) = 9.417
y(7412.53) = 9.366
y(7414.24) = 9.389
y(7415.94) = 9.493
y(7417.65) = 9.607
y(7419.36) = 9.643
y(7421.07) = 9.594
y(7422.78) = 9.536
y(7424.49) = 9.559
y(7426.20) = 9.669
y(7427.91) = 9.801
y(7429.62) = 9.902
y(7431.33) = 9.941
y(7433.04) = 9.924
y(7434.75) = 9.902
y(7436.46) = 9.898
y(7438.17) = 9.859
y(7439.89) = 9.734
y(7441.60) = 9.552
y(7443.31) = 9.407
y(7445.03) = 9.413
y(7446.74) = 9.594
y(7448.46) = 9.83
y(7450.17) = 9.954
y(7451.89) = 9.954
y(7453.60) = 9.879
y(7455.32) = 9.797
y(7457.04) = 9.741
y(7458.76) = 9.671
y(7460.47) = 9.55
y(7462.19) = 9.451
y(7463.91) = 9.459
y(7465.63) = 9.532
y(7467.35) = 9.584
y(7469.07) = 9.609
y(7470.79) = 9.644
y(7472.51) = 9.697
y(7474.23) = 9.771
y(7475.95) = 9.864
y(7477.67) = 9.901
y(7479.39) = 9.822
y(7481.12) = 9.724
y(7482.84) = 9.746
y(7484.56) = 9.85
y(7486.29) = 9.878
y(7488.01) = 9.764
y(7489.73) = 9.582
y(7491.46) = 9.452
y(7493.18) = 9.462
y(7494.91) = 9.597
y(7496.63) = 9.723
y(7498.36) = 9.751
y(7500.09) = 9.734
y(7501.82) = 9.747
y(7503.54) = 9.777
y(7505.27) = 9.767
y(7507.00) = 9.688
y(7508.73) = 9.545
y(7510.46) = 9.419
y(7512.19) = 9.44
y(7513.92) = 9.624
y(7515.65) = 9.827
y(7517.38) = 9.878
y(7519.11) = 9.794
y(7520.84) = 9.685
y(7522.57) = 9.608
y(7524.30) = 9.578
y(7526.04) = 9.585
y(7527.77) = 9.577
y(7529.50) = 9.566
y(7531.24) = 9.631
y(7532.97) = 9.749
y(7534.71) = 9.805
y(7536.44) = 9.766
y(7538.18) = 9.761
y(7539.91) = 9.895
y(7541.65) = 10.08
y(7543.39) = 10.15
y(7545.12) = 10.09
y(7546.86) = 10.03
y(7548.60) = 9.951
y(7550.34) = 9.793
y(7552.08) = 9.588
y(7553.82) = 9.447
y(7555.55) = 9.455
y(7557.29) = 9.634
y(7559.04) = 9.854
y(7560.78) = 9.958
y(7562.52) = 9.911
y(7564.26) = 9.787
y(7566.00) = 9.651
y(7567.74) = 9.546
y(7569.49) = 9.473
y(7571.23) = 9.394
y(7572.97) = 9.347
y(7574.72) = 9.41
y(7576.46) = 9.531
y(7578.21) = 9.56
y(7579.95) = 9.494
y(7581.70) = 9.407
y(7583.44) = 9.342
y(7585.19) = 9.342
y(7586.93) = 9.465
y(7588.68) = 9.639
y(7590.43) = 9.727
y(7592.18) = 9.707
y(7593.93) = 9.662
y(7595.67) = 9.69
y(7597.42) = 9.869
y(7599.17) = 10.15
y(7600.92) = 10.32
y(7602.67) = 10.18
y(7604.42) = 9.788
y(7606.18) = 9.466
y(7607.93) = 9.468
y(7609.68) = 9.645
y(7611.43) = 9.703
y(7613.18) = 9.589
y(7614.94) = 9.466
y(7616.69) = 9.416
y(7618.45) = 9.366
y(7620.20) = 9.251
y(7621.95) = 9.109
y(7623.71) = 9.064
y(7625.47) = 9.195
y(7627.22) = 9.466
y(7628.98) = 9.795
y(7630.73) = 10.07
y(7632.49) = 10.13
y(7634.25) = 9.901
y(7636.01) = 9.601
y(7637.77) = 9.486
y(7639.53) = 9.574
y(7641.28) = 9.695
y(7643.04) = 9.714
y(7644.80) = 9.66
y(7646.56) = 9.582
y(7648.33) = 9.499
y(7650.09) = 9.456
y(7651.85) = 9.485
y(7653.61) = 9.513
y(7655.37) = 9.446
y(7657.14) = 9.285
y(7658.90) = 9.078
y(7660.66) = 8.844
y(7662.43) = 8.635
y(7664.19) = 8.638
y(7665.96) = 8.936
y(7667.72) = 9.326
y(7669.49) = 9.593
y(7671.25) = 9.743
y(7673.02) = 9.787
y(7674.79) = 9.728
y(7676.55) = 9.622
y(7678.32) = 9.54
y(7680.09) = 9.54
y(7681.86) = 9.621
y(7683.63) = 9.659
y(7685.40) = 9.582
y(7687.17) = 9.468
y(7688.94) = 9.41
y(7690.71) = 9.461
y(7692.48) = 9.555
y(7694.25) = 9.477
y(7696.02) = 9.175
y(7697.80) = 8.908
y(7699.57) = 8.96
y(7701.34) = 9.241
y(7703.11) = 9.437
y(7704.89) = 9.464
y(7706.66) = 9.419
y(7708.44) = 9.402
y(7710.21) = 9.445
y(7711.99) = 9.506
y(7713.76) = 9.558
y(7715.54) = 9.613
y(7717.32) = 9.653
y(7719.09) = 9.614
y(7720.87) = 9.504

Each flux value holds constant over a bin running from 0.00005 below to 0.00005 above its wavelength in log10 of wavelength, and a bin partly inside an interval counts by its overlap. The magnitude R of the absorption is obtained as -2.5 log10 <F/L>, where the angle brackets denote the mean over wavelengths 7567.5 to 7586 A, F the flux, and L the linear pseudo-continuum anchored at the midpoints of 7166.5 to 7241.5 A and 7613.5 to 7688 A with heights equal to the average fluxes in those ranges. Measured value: 0.007 mag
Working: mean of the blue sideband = 9.65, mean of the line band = 9.43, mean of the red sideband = 9.47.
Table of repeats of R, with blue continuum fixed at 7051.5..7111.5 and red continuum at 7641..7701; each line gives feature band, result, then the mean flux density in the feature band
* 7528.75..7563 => -0.04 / 9.8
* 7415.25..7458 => -0.02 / 9.73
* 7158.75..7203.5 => 0.02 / 9.6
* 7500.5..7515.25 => -0.01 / 9.63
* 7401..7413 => 0.01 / 9.53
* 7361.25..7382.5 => -0.02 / 9.78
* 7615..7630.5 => 0.01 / 9.37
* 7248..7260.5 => 0.01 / 9.63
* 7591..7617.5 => -0.03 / 9.74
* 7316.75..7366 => 0.01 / 9.58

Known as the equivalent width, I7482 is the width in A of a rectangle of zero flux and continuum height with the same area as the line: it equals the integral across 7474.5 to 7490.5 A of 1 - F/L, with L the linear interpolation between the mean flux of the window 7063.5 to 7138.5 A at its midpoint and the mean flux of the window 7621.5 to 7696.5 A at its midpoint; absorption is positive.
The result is -0.4 A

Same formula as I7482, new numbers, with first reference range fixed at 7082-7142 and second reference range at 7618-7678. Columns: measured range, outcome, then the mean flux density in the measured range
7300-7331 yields -0.3 A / 9.7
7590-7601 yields -0.4 A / 9.85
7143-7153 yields 0.4 A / 9.35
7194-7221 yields 0.5 A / 9.5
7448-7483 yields -0.7 A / 9.72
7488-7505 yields -0.2 A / 9.66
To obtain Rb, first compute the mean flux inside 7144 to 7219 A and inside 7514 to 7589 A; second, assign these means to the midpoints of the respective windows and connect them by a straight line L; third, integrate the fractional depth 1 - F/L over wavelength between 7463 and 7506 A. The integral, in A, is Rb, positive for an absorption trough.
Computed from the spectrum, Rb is -0.2 A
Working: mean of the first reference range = 9.54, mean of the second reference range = 9.68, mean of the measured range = 9.7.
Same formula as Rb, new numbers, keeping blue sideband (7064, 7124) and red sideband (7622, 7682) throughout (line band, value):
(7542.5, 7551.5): -0.43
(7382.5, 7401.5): 0.16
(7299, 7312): -0.02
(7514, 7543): -0.61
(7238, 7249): 0.09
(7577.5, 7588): 0.08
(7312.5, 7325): -0.22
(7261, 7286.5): -0.07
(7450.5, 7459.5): -0.22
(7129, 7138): 0.14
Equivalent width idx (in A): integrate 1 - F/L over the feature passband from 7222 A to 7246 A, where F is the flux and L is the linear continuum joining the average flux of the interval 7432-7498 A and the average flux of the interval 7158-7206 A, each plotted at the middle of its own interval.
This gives -0.5 A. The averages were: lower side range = 9.59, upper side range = 9.71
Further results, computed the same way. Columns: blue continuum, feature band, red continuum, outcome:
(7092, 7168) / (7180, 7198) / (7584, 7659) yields 0.0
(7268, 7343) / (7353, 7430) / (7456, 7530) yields 0.6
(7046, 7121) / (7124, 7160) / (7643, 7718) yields 0.6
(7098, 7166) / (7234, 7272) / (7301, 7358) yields -0.3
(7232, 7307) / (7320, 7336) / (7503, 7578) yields 0.1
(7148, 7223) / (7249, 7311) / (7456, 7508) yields -0.5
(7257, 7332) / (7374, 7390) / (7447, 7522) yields 0.1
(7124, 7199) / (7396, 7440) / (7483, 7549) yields 0.2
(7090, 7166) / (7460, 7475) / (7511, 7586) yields 0.1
